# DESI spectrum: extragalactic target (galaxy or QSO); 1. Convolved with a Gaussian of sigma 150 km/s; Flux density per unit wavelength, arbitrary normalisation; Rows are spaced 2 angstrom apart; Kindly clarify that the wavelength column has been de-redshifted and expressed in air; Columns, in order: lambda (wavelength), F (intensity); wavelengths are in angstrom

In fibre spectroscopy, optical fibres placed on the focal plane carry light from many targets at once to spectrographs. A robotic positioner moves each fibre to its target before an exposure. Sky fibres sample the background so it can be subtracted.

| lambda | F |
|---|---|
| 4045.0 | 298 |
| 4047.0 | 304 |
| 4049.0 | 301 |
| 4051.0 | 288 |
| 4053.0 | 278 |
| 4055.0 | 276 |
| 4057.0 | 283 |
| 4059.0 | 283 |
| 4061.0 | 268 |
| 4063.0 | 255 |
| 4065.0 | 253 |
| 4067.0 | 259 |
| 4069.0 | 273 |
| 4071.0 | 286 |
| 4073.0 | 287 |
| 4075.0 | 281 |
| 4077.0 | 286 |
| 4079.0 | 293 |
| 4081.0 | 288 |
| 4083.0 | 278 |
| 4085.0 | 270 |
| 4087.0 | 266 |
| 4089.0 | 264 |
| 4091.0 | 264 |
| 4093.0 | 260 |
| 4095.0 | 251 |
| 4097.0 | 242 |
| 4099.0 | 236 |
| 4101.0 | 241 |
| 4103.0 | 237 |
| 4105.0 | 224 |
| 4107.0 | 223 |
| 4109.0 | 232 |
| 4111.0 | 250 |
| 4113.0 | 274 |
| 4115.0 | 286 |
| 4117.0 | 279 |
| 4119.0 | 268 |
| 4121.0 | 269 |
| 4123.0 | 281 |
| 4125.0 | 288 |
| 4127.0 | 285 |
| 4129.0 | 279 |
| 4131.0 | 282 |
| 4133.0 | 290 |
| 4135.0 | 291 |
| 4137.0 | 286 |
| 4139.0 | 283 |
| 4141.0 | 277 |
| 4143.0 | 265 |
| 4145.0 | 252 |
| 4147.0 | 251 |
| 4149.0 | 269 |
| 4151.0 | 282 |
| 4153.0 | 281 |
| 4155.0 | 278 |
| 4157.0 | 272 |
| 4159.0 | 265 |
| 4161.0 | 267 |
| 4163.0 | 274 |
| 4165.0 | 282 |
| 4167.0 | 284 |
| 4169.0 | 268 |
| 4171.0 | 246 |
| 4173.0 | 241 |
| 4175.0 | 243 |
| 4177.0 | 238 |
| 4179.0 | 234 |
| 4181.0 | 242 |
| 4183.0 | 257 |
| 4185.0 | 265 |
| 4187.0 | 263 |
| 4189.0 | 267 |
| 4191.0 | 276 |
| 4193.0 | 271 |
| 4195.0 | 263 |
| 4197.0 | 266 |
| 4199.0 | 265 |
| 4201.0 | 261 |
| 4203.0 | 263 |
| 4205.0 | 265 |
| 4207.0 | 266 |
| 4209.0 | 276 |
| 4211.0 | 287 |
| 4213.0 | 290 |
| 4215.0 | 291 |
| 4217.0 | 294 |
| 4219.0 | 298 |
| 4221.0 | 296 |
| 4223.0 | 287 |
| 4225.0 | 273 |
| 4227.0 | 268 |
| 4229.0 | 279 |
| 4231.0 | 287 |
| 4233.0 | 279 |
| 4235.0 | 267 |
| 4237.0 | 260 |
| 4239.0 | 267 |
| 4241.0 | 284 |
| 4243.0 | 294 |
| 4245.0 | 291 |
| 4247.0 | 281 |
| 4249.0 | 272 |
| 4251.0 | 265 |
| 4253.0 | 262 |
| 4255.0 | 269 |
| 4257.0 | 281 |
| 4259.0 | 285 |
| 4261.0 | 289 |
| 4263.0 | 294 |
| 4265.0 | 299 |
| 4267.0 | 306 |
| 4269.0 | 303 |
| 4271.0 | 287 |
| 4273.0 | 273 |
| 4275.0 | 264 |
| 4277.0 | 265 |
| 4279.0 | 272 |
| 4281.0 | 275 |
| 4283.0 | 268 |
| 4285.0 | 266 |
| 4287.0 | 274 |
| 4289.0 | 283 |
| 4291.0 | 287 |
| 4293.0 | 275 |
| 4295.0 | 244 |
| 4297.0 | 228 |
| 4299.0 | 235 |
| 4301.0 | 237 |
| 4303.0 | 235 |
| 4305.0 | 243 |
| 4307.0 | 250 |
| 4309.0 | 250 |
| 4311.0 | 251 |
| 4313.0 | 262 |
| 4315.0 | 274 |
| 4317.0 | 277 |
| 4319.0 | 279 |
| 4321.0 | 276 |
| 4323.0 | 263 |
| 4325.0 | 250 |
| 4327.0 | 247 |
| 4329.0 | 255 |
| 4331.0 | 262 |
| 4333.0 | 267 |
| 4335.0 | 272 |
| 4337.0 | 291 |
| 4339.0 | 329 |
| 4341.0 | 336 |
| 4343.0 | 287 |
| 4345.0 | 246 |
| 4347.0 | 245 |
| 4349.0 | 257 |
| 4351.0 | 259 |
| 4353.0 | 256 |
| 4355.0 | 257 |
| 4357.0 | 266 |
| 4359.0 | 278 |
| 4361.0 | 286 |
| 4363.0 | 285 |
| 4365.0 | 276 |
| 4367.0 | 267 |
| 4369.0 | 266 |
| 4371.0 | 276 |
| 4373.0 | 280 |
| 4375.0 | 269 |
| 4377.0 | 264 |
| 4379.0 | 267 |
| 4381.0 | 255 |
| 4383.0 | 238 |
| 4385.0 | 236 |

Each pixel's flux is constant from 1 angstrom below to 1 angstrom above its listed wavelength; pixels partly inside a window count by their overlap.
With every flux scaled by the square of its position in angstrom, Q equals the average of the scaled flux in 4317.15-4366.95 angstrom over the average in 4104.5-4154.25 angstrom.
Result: 1.11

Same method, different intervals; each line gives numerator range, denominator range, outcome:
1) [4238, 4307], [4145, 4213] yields 1.07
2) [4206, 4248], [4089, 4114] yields 1.22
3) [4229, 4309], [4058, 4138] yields 1.10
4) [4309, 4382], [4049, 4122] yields 1.15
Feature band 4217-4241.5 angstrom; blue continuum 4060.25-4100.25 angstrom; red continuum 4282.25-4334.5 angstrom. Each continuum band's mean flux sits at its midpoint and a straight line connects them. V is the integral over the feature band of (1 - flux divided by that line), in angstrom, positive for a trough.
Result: -1.6 angstrom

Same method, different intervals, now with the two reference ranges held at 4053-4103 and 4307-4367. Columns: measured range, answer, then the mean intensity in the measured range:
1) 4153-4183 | 0.9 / 260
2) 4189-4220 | -0.7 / 275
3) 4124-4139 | -1.0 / 286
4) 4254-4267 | -0.9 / 288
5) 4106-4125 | 0.3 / 264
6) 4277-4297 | 0.0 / 269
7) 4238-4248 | -0.5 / 283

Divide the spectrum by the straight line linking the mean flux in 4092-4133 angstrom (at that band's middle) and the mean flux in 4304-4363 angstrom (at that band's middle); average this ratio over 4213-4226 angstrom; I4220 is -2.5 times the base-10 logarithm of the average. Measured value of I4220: -0.10 mag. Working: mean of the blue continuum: 260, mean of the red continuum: 268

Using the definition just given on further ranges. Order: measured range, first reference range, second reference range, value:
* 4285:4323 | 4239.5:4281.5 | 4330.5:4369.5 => 0.08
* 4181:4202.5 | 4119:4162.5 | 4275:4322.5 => 0.03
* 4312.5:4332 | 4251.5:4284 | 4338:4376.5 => 0.05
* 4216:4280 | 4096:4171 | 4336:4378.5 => -0.04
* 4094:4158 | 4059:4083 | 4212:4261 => 0.05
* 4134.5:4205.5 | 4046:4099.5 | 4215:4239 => 0.05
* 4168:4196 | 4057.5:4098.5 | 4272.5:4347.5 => 0.05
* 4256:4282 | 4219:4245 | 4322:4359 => -0.03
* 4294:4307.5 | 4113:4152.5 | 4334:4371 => 0.16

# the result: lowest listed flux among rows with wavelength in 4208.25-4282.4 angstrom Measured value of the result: 260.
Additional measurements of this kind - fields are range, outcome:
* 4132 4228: 234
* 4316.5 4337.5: 247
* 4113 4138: 268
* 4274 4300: 228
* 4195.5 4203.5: 261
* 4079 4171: 223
